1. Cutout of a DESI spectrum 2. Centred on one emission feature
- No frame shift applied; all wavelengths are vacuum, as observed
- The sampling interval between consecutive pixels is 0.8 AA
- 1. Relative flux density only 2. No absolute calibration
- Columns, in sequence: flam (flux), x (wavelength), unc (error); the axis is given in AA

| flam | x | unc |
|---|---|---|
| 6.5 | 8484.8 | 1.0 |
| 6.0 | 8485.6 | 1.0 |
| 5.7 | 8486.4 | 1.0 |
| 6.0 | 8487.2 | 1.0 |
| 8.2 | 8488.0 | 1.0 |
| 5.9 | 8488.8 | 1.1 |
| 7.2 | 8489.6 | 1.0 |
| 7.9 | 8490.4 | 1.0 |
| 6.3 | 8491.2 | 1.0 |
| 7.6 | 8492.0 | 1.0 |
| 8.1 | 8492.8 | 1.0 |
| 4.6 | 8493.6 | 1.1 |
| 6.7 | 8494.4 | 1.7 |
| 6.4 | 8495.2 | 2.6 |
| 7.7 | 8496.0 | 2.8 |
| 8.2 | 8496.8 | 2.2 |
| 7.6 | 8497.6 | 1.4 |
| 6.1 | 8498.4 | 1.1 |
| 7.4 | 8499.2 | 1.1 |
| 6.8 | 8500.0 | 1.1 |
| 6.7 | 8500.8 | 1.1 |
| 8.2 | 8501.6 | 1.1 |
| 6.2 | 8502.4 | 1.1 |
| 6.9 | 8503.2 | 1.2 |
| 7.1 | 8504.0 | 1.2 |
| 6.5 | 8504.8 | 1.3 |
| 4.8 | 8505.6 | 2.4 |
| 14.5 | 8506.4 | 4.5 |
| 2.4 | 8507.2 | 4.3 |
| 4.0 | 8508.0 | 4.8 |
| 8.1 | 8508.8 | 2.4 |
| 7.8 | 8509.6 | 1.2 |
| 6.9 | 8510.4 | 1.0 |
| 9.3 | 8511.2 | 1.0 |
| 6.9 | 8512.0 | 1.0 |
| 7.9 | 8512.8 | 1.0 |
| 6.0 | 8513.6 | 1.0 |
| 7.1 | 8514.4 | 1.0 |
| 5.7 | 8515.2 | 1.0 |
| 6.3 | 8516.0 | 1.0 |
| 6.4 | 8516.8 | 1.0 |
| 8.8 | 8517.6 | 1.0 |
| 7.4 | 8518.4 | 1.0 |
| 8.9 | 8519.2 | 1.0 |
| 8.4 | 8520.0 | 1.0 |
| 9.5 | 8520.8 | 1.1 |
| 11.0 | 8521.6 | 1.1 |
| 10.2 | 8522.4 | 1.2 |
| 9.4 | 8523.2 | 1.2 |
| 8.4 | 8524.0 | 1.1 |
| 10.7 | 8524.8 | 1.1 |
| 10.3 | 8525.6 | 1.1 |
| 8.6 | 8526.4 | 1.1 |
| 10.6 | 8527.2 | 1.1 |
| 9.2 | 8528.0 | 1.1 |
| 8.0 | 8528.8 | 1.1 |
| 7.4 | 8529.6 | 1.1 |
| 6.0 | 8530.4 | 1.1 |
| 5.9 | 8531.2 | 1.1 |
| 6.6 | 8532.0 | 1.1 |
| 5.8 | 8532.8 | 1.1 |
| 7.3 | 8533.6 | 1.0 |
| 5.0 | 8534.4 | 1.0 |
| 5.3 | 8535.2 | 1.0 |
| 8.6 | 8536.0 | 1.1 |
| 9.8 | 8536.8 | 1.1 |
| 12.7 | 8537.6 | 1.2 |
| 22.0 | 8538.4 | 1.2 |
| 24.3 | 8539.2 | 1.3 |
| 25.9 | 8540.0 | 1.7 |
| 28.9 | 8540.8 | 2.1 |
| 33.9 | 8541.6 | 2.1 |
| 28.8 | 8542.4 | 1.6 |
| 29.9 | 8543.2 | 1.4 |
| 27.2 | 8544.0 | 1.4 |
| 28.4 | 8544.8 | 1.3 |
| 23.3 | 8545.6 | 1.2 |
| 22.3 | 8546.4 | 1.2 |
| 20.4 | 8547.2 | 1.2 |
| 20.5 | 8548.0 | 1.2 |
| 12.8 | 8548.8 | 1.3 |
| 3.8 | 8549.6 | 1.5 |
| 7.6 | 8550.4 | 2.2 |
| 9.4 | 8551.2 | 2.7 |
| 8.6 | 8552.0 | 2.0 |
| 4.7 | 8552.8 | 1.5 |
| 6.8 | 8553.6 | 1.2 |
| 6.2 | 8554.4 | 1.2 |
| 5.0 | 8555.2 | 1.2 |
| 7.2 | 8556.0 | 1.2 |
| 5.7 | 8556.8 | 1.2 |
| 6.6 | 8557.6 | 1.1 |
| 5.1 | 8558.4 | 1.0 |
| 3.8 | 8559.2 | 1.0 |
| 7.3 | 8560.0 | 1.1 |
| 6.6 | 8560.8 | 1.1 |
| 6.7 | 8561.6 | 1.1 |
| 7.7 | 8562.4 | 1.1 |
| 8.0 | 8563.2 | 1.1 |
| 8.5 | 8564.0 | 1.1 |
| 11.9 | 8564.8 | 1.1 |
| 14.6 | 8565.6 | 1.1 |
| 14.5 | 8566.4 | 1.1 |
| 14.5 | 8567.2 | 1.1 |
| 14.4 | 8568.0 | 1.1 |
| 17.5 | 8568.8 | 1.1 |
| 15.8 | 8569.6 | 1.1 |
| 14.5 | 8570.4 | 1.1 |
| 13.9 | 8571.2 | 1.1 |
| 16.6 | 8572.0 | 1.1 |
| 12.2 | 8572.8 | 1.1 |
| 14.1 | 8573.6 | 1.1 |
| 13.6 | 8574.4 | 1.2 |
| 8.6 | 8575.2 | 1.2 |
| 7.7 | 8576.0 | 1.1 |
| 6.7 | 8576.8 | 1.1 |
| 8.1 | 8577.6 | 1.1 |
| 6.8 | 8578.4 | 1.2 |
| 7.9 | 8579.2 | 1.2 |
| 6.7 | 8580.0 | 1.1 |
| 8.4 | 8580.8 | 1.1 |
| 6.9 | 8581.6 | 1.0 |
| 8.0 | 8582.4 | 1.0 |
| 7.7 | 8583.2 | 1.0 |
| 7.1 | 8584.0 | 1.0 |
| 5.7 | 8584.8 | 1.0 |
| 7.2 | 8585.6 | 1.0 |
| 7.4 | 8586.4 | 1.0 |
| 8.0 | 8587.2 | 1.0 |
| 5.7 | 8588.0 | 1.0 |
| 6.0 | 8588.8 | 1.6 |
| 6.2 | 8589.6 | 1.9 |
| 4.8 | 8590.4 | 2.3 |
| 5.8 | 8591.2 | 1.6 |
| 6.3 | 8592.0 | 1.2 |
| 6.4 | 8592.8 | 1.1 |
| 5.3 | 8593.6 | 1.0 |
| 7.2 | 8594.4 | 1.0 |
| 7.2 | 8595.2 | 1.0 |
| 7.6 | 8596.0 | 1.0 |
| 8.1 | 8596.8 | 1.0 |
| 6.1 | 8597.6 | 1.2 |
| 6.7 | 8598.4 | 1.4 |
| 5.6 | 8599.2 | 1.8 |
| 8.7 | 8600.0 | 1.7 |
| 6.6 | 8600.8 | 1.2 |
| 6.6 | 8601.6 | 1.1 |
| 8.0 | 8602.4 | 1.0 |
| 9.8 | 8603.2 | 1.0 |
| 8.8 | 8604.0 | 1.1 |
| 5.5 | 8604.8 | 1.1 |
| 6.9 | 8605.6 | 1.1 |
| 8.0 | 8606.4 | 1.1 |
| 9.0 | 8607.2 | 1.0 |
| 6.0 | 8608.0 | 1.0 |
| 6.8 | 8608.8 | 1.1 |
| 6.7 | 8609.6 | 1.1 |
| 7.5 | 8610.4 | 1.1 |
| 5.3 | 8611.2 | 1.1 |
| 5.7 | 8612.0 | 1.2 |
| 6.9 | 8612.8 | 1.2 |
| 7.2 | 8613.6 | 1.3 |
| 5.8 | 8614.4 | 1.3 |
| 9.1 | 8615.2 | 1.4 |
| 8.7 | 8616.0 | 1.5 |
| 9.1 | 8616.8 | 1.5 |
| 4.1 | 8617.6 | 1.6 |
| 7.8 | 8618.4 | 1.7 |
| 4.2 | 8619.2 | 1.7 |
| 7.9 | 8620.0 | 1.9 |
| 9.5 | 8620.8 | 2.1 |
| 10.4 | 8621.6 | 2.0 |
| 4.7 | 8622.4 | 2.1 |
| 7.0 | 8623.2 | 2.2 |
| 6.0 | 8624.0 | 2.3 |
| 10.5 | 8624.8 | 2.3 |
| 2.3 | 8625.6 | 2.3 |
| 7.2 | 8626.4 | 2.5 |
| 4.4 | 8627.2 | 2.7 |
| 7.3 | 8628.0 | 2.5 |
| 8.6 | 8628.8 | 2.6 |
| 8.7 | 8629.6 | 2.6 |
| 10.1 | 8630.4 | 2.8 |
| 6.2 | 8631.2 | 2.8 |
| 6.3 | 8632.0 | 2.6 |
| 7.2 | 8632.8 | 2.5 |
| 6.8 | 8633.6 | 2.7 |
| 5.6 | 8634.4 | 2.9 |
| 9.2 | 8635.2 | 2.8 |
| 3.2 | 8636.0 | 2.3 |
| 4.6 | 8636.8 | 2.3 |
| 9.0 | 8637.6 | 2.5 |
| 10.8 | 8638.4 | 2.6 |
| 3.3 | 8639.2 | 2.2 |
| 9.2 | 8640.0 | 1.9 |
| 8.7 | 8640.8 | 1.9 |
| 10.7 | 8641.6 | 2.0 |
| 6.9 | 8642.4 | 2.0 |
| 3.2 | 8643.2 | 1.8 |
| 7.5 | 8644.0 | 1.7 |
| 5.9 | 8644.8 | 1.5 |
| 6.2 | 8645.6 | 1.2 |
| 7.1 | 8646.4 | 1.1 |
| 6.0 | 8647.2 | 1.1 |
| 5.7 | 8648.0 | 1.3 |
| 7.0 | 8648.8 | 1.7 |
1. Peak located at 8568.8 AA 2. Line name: [N II] 6583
